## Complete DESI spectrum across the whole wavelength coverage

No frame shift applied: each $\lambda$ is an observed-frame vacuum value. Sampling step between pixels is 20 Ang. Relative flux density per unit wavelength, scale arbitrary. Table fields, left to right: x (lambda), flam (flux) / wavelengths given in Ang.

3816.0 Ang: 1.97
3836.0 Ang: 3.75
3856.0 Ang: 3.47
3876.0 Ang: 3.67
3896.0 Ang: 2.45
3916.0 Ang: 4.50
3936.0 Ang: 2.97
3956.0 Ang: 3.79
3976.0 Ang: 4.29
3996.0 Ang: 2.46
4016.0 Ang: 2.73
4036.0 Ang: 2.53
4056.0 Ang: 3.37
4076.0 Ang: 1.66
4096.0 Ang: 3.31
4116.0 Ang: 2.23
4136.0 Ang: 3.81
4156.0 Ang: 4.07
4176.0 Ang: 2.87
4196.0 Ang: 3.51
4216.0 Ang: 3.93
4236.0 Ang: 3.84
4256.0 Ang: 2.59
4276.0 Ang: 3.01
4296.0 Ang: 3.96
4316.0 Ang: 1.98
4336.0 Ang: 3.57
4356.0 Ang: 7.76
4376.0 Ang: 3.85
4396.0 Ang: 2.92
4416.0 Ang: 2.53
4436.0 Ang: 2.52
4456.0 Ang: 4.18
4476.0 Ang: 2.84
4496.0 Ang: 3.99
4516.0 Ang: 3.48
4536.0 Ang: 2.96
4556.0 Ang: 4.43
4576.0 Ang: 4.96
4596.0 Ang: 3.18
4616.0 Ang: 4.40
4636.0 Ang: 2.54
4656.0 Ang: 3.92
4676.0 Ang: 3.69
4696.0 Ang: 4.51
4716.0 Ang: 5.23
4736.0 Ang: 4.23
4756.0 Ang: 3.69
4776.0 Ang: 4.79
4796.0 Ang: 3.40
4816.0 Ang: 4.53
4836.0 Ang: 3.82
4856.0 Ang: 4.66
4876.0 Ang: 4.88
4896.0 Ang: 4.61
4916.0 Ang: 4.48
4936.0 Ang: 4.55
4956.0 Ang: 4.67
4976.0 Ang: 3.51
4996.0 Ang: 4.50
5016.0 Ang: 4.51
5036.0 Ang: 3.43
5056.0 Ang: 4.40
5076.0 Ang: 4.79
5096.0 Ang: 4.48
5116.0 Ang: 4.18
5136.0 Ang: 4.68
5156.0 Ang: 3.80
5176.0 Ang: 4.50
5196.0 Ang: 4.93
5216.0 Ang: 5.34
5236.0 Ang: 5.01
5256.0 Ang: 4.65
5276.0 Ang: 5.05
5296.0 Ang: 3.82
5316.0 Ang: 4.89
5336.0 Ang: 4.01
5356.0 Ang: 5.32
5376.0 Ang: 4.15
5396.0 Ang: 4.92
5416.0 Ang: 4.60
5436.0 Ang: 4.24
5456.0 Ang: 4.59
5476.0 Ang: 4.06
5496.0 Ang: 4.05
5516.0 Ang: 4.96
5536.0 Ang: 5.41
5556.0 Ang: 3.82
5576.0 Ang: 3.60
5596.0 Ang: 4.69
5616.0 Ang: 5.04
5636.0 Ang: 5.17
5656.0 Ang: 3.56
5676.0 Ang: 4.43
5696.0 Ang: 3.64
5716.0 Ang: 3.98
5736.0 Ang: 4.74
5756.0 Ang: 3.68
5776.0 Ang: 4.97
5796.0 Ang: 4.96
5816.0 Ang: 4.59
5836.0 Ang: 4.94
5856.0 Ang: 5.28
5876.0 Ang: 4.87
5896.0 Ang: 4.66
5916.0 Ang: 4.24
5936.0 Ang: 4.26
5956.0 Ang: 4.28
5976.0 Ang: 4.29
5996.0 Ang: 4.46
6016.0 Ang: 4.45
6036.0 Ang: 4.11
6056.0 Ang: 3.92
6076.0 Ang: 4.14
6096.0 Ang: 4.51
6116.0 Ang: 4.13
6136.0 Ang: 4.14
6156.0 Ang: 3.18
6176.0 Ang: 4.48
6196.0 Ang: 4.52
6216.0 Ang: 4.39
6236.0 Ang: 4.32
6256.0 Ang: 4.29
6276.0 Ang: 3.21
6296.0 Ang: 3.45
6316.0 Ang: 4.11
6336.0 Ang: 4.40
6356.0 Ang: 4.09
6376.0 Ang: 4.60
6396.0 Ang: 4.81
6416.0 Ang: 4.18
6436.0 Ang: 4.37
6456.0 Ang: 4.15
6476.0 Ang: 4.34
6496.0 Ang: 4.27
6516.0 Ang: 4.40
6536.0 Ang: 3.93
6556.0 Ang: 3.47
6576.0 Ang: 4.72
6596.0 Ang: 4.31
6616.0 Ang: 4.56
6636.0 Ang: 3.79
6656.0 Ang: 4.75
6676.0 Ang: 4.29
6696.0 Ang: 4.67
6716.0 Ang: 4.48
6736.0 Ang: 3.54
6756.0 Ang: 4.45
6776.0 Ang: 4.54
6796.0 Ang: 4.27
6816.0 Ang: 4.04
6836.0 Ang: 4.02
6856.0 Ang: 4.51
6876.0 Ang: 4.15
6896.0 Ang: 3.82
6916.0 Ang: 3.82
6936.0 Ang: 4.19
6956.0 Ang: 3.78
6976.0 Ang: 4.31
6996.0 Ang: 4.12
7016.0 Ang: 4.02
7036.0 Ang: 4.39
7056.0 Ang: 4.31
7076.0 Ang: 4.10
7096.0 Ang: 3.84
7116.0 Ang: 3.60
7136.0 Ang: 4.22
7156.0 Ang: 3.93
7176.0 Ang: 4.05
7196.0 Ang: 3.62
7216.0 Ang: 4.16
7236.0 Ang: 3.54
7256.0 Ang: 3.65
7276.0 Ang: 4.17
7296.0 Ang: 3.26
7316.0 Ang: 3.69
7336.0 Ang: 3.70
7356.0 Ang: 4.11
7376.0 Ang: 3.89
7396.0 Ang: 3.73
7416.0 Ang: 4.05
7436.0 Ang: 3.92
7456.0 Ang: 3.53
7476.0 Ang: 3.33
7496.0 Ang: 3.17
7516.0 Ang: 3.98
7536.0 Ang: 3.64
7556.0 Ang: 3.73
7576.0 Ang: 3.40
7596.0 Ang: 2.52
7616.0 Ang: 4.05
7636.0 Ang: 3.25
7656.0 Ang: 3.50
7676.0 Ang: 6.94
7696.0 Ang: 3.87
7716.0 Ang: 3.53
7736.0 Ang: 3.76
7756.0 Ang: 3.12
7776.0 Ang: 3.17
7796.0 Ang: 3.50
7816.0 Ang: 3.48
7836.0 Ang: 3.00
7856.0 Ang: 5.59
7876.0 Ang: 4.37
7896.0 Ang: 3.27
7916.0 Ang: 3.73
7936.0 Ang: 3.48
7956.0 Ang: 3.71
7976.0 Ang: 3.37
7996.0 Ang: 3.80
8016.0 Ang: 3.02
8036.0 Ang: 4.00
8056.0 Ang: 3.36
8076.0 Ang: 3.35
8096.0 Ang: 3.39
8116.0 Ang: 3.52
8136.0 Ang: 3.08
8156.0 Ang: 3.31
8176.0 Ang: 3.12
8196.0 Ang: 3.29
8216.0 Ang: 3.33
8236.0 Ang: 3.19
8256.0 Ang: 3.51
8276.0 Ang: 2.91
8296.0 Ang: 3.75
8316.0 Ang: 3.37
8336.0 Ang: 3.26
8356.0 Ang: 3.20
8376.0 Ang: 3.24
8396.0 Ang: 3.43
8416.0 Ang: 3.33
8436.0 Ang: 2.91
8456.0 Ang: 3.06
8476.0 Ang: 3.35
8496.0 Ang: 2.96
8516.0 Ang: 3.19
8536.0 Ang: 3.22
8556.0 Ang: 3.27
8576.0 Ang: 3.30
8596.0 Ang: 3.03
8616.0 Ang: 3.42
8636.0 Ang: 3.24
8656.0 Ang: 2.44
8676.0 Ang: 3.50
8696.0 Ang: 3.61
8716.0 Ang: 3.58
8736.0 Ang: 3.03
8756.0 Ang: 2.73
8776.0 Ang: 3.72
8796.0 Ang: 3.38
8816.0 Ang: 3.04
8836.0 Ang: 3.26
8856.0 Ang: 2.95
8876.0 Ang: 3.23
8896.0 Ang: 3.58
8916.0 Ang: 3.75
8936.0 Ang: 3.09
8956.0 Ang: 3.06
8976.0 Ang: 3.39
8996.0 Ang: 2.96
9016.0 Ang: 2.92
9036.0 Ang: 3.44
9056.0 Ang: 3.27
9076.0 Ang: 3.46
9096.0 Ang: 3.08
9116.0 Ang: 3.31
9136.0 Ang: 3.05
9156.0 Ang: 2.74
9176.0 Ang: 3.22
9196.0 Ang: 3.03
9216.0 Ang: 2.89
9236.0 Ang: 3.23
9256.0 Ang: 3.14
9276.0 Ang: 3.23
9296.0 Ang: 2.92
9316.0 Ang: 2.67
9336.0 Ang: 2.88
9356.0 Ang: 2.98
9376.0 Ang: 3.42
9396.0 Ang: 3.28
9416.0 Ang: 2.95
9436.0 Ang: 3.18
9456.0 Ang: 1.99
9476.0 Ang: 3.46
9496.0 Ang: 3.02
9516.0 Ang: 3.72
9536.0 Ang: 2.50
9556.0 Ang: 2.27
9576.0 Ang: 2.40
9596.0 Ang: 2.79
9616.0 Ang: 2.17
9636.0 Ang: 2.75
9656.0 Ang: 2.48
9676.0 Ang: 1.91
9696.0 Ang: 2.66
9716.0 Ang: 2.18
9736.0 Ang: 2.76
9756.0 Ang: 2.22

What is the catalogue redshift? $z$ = 0.17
